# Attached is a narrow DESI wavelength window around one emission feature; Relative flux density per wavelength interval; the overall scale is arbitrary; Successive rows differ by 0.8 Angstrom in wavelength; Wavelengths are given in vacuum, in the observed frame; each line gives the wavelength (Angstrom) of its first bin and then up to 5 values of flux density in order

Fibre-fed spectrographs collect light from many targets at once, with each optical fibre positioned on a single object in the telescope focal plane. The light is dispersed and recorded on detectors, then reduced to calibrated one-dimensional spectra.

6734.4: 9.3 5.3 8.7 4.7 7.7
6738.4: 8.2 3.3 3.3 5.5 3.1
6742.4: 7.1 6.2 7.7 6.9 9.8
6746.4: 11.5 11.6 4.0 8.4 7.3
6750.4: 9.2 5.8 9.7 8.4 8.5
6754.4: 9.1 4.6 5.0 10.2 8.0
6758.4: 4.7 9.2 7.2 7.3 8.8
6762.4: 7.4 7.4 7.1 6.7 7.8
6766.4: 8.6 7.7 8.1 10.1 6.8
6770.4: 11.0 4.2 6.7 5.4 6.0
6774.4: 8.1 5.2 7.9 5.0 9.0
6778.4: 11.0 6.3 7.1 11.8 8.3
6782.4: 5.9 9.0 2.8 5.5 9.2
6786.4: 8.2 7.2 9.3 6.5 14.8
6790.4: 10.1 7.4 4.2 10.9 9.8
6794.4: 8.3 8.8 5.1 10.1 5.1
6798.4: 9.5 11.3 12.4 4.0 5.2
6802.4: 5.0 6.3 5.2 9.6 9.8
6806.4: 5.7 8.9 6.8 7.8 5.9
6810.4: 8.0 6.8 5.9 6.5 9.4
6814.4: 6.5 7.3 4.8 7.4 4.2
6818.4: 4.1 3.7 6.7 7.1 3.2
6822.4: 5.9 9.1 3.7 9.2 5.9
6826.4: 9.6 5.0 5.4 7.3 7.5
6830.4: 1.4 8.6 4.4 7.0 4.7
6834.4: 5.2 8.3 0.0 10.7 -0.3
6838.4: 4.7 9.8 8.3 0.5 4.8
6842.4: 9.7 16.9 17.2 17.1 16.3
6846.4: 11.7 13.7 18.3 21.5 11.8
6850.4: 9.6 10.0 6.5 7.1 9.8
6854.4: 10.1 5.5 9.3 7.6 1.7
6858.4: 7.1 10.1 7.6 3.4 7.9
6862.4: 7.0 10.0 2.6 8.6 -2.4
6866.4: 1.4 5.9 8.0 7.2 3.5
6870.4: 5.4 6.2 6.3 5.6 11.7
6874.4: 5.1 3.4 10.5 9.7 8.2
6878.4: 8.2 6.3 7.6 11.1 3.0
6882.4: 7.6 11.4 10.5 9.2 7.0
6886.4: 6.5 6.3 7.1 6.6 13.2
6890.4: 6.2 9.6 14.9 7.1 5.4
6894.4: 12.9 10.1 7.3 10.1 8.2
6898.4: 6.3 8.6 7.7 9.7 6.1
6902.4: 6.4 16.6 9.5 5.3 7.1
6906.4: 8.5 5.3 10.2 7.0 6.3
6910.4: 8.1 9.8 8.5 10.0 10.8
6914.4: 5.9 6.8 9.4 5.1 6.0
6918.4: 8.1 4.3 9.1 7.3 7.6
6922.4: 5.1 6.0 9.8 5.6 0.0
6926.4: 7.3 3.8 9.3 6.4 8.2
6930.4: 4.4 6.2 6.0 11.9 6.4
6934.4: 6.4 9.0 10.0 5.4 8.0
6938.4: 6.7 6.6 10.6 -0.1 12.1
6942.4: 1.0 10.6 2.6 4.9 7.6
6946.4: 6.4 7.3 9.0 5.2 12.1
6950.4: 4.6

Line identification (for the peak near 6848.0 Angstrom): H-beta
